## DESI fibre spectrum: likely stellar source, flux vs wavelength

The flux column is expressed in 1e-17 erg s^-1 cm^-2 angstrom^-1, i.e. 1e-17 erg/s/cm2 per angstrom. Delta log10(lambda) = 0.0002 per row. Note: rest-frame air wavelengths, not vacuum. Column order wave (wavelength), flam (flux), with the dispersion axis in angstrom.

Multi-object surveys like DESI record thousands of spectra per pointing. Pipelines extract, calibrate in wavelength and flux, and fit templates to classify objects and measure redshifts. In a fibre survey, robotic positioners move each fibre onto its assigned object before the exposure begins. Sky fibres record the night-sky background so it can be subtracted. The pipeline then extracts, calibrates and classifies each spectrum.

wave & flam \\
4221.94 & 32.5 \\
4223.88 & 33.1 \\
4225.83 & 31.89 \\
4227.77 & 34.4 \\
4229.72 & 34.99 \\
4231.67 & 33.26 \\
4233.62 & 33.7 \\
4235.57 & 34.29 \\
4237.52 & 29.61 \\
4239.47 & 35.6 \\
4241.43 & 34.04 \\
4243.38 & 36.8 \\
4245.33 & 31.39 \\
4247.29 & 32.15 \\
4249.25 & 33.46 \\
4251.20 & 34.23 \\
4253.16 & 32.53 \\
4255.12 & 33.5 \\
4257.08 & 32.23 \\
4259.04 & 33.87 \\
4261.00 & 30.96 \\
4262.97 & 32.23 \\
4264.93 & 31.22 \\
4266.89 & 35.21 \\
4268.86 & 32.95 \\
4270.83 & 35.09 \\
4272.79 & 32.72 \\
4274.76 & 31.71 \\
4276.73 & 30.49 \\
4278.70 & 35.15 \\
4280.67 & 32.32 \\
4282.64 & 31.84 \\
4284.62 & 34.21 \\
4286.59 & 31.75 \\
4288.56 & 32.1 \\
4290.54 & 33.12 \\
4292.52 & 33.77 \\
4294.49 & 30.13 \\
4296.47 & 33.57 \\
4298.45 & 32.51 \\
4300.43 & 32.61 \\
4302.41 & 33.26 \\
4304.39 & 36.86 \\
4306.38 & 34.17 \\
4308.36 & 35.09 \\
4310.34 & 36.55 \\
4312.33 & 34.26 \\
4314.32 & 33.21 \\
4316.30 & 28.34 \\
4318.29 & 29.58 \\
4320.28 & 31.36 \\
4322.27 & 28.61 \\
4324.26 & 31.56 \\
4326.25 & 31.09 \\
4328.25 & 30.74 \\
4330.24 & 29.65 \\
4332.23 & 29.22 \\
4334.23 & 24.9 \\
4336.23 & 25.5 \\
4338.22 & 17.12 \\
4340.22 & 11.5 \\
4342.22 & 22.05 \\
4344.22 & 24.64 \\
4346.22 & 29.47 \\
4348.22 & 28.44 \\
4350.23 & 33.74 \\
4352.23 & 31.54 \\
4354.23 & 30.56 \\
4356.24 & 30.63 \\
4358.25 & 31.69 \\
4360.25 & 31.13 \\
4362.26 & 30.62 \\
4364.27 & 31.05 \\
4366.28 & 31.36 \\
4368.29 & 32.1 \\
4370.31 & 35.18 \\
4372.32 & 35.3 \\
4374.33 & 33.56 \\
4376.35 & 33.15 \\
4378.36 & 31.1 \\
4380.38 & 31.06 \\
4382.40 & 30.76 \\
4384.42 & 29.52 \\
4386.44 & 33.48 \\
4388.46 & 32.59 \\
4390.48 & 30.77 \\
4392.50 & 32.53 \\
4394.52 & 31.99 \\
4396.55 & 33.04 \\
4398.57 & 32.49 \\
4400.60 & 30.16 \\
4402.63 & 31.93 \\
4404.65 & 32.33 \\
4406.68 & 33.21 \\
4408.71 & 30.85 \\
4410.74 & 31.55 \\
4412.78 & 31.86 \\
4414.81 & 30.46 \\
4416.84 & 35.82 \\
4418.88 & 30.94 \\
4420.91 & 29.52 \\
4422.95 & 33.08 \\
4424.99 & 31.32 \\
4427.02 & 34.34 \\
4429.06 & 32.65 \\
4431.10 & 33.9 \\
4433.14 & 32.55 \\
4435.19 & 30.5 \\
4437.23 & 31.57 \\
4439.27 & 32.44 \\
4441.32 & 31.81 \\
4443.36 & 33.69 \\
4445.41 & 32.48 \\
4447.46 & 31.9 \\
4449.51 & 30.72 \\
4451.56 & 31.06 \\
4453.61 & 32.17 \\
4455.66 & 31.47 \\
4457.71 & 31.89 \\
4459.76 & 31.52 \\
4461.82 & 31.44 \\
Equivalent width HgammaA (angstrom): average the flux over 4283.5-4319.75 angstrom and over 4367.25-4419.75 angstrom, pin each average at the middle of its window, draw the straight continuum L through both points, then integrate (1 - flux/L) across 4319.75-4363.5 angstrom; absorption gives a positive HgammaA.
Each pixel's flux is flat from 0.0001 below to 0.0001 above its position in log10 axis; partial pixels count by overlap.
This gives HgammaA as 6.3 angstrom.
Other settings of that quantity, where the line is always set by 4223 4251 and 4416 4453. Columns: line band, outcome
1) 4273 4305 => 0.4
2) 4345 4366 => 1.2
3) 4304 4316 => -0.6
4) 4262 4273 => 0.0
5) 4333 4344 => 4.1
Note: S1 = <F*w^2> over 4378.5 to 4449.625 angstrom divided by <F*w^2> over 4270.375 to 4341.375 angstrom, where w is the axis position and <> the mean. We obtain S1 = 1.09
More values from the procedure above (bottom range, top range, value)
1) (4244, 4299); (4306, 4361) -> 0.91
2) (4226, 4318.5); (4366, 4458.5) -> 1.03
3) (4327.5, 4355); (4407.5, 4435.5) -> 1.27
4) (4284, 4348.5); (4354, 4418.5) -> 1.10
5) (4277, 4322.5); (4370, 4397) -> 1.02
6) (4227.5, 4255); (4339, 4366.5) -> 0.89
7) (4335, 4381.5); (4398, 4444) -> 1.13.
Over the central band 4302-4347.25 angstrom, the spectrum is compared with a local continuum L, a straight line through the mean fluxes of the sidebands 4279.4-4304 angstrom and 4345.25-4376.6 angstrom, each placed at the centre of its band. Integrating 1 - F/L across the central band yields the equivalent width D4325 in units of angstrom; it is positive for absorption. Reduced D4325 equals 4.6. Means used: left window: 32.7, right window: 31.8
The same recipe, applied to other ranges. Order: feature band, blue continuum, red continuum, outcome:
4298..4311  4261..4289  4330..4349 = -2.6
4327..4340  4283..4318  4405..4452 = 3.0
